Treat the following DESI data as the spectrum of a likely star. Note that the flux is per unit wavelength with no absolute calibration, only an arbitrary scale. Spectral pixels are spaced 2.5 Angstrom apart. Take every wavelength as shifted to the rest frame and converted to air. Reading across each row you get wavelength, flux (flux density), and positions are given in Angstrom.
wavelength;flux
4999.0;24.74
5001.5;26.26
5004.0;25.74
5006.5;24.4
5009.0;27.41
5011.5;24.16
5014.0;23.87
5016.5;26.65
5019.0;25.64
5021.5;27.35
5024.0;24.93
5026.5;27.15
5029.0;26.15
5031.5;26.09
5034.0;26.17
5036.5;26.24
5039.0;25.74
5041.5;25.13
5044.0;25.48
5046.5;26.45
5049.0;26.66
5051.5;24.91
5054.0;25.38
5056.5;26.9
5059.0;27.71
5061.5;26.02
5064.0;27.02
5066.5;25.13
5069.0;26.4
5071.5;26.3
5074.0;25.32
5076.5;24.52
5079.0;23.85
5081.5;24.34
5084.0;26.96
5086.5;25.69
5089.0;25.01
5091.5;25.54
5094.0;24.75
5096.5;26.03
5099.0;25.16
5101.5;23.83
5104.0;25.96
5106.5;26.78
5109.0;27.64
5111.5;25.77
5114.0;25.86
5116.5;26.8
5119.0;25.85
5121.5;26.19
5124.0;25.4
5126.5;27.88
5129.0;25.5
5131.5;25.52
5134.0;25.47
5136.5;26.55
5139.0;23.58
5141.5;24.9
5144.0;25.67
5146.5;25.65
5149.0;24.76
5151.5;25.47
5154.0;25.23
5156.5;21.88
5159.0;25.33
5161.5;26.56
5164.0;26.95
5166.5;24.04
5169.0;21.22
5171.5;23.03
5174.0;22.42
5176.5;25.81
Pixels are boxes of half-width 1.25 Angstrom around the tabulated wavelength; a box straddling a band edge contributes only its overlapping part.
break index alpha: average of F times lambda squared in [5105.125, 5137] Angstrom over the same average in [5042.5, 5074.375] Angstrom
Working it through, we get 1.03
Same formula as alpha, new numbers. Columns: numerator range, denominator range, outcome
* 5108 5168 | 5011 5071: 1.02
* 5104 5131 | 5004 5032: 1.06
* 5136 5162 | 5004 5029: 1.02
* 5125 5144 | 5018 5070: 1.02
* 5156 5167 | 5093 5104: 1.03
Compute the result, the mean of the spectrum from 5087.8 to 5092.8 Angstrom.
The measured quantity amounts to 25.3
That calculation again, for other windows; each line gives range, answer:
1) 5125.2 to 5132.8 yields 26.3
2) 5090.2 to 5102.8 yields 25.1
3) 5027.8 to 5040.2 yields 26.1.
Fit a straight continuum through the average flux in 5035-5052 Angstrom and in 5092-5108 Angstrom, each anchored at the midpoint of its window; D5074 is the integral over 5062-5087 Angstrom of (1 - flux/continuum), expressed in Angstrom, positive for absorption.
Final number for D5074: 0.1 Angstrom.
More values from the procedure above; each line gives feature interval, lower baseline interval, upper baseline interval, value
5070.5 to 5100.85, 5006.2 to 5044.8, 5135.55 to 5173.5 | 0.0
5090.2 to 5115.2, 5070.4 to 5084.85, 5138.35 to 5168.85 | -0.7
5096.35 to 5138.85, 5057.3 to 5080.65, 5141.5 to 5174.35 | -1.4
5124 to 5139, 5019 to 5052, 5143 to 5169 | -0.4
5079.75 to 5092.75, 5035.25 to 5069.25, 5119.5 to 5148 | 0.2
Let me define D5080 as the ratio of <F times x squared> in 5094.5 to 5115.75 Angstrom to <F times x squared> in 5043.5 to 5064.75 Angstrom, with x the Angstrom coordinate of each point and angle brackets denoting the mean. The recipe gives 1.0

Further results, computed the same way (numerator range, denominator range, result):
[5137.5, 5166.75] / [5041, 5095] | 1.01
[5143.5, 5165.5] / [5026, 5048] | 1.02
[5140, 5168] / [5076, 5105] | 1.02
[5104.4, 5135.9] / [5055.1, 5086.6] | 1.03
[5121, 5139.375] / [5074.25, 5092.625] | 1.05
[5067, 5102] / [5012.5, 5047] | 1.00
